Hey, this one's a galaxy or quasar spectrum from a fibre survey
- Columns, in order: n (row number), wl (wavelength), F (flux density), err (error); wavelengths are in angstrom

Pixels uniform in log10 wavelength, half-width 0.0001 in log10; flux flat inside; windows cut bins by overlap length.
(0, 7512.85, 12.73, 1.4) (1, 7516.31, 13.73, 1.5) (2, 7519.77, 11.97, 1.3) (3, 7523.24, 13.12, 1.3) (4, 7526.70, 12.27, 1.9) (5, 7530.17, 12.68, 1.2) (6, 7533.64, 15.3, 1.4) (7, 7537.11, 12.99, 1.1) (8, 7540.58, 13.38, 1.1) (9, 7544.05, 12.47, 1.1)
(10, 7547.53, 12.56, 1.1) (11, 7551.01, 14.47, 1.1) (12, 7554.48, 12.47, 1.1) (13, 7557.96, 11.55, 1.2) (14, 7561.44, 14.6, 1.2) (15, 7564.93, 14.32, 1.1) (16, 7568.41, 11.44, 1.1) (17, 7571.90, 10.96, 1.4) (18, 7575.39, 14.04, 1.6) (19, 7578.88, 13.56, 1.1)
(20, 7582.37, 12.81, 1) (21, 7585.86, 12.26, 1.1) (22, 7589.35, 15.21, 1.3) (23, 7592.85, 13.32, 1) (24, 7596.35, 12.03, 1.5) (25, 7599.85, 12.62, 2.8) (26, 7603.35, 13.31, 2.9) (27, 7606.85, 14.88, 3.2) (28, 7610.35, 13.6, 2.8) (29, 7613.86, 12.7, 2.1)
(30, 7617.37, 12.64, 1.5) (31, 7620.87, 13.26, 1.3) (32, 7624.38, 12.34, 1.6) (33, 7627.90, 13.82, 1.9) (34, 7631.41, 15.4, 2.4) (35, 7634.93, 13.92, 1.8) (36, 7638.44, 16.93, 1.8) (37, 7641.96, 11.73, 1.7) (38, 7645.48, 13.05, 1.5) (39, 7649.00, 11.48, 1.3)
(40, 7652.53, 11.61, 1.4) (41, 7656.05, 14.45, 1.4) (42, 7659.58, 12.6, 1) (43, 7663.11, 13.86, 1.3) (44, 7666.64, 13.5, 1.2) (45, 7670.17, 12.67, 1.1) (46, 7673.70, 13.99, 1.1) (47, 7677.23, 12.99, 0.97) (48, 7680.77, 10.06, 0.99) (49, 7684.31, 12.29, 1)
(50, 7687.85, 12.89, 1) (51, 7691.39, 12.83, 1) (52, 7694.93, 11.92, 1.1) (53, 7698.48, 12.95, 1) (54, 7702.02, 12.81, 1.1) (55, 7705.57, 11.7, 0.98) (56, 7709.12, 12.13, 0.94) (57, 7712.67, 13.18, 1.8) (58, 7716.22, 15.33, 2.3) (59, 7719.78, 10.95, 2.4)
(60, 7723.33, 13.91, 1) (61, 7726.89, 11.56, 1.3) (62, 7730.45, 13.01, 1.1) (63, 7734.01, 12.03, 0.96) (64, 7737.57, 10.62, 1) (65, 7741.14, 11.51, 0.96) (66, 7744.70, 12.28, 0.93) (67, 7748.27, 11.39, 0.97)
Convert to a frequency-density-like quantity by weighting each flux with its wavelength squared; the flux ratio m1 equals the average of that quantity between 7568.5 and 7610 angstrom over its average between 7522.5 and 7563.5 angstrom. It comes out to 1.01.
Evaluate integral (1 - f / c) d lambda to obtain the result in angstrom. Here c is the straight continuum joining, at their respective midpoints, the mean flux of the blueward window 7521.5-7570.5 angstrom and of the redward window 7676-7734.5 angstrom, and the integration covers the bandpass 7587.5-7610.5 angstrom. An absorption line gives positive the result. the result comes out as -1.2 angstrom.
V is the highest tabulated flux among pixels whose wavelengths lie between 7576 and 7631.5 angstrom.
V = 15.4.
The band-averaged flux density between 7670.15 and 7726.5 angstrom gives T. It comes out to 12.6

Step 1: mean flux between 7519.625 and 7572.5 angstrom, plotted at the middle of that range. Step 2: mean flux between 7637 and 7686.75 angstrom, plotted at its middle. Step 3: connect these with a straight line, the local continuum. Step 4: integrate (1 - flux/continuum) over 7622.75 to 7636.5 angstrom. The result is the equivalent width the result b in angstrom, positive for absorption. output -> -1.0 angstrom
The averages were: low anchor 13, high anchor 12.9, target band 13.9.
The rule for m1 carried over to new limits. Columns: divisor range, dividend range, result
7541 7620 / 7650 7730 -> 1.00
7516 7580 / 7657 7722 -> 1.01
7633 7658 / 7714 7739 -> 0.96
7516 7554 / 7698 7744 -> 0.99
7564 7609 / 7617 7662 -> 1.03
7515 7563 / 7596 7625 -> 1.02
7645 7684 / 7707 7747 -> 0.99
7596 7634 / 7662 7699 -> 0.96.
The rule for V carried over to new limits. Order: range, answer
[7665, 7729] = 15.33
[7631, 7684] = 16.93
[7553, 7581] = 14.6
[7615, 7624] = 13.26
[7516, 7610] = 15.3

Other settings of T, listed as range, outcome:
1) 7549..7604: 13.1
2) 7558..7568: 13.6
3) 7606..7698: 13.1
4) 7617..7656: 13.4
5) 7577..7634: 13.4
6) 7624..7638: 14.3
